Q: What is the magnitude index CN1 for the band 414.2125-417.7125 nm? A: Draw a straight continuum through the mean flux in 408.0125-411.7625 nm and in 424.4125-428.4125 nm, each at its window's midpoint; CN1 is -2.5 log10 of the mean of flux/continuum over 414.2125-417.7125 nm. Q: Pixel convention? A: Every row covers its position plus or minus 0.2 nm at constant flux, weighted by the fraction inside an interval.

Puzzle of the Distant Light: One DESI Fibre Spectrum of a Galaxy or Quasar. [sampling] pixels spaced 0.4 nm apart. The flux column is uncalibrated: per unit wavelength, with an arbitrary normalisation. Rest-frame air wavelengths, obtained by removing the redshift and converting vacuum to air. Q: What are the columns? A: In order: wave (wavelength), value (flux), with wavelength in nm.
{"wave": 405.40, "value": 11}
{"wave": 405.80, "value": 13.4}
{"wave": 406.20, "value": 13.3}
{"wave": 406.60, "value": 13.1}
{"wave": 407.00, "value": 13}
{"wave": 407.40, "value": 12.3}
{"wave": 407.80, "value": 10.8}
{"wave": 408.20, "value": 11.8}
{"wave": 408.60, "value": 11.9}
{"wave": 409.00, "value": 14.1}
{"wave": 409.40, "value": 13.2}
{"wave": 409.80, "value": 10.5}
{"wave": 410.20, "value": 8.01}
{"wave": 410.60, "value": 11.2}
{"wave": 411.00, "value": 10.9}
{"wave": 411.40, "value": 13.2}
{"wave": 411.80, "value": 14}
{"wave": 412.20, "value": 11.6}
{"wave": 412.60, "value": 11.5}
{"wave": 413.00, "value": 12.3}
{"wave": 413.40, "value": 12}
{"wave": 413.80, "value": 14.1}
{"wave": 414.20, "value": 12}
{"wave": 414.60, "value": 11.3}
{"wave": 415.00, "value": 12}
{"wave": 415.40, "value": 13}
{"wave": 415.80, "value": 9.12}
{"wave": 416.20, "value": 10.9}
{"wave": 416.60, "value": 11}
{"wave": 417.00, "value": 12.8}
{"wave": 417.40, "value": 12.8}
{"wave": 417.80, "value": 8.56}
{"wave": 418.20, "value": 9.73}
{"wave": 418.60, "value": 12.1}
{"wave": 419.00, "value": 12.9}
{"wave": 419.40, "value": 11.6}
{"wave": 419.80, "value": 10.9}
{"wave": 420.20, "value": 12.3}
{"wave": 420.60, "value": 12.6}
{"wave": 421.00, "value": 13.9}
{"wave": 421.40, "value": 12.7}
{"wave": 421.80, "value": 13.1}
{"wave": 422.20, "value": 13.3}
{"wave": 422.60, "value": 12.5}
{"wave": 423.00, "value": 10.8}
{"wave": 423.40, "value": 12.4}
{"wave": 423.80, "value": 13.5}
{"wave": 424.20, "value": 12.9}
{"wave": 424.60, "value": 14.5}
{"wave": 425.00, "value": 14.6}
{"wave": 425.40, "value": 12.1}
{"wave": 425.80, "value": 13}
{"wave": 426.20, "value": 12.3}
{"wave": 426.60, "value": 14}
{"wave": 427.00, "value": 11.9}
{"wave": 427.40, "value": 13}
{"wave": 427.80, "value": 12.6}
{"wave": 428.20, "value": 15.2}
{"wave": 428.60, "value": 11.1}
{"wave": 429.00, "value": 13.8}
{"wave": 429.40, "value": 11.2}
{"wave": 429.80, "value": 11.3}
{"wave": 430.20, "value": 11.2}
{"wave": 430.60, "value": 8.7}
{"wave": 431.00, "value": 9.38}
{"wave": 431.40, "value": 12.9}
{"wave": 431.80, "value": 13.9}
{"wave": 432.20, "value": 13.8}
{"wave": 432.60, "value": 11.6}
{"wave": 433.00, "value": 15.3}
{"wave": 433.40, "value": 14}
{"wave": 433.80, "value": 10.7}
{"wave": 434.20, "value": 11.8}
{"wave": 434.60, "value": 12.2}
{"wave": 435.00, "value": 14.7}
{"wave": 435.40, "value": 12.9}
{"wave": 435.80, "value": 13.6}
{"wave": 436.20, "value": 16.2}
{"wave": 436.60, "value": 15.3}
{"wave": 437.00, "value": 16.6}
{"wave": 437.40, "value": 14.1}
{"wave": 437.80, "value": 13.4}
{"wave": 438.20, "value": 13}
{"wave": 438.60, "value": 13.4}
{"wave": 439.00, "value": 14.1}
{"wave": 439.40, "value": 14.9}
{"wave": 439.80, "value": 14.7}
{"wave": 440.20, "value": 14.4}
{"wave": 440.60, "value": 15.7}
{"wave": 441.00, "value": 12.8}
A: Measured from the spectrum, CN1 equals 0.071 mag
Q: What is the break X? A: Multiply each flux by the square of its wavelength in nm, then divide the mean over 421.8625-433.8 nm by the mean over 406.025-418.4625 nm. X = 1.15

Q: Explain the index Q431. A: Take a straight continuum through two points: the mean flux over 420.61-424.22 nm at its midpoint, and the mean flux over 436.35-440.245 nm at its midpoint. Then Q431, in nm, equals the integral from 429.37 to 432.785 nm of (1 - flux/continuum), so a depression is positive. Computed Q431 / 0.53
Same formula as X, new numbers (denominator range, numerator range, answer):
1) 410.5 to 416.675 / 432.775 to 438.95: 1.29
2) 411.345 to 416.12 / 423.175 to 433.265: 1.12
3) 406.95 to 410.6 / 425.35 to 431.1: 1.14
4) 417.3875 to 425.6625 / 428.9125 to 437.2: 1.10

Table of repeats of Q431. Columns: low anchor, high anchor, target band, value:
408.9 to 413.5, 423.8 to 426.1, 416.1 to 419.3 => 0.30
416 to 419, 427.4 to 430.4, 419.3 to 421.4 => -0.15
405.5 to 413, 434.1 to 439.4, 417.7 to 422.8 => 0.31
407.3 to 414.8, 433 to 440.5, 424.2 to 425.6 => -0.06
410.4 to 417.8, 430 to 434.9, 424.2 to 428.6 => -0.41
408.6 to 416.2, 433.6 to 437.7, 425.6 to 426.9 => 0.00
